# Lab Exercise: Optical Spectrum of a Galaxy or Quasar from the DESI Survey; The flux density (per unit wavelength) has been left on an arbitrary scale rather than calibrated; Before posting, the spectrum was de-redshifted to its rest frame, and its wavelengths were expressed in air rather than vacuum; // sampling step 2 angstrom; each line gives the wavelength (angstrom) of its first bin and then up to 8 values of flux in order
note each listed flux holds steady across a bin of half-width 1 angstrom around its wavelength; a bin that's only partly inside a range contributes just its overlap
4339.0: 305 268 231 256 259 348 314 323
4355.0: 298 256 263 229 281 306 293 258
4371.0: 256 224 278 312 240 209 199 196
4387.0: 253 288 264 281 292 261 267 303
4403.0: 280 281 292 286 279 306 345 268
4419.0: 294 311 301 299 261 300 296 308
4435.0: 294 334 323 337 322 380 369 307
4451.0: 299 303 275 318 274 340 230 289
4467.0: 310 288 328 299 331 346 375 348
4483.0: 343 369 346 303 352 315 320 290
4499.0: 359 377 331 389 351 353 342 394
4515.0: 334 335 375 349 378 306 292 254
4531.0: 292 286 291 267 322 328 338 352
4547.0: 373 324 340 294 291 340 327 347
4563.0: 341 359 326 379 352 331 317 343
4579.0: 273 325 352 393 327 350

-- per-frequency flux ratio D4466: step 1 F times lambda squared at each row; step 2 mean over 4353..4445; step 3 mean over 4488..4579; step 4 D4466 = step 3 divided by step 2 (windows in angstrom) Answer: 1.2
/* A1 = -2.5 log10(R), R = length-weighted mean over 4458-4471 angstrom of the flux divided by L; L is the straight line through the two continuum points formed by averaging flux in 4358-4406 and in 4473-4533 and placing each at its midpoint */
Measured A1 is 0.08 mag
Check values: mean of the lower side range 263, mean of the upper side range 338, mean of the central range 292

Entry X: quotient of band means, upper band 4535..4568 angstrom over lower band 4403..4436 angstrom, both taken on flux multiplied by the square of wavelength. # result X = 1.18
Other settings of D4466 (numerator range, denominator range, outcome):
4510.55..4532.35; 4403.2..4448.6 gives 1.12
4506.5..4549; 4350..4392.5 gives 1.34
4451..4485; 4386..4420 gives 1.13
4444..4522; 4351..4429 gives 1.26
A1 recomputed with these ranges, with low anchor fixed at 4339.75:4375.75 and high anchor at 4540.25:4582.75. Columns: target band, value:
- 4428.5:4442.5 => -0.06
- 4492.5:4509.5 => -0.09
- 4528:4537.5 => 0.17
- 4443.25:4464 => -0.03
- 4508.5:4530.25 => -0.05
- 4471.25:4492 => -0.10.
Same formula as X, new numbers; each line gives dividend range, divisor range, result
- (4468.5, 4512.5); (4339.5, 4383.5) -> 1.34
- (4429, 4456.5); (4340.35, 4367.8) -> 1.18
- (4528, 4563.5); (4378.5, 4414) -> 1.27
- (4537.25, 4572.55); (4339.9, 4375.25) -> 1.34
